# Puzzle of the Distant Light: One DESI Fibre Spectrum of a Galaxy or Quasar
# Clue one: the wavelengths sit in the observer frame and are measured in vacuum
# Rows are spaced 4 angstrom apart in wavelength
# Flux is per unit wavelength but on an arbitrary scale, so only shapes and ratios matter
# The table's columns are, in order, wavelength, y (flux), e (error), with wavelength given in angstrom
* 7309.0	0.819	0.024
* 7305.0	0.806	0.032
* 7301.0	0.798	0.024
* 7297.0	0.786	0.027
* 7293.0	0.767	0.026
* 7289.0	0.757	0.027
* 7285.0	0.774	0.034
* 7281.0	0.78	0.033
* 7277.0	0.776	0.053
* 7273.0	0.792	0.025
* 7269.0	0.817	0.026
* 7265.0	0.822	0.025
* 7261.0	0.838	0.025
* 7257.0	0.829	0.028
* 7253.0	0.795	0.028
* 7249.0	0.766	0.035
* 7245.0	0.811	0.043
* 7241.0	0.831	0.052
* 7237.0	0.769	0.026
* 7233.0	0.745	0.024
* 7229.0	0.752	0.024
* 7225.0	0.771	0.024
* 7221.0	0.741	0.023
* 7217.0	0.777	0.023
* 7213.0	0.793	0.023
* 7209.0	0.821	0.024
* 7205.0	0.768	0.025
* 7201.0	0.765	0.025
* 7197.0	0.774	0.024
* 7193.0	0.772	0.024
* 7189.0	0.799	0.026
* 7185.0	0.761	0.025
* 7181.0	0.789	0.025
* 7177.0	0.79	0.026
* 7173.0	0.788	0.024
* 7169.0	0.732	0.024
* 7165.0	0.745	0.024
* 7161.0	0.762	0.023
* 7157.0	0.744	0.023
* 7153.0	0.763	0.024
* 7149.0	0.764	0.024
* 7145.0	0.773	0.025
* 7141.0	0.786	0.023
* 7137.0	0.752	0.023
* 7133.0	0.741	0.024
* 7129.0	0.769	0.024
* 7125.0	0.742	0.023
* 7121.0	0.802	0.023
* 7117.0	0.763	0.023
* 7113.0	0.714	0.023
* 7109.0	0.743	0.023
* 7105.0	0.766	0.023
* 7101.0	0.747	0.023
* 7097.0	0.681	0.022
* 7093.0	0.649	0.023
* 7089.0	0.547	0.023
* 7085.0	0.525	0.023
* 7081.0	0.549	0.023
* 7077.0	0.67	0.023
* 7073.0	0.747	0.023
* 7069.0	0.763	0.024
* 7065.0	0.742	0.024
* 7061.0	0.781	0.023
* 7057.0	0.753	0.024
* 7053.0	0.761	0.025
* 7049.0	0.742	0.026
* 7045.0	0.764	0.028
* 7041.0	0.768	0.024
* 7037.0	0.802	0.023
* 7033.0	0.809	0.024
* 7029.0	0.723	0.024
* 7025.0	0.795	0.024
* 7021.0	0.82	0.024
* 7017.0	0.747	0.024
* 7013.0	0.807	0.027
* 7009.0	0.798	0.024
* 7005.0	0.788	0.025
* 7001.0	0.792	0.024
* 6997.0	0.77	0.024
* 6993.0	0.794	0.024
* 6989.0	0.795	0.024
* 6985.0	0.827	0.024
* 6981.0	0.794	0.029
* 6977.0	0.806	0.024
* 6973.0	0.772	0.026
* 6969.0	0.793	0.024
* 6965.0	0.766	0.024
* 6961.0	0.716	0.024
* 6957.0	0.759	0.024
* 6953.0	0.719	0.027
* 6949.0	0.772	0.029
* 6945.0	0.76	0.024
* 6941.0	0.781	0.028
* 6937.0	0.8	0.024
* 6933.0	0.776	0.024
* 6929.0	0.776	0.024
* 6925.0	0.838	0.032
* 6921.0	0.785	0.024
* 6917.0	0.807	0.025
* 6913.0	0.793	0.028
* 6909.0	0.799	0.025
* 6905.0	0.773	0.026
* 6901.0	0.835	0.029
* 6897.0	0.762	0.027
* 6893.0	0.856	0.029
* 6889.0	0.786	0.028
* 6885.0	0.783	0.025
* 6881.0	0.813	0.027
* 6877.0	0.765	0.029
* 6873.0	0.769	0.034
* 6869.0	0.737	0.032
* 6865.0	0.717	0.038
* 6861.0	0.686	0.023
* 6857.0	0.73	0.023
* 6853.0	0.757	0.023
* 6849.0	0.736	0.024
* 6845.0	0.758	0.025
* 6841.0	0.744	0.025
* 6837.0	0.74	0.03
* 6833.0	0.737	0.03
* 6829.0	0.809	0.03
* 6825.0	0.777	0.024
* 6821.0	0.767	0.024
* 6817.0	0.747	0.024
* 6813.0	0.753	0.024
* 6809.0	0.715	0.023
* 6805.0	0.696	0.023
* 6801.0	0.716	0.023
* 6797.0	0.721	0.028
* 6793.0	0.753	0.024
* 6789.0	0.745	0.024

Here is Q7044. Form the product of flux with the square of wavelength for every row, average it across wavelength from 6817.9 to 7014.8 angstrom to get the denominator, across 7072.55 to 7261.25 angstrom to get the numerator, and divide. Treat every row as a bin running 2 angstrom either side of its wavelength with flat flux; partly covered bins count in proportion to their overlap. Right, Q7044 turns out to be 1.0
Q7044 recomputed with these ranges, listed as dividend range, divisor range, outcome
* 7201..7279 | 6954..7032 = 1.08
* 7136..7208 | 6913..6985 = 1.05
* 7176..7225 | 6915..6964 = 1.08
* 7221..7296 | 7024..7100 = 1.17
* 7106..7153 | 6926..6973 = 1.04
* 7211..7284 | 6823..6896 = 1.16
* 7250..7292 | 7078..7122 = 1.23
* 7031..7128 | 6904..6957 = 0.96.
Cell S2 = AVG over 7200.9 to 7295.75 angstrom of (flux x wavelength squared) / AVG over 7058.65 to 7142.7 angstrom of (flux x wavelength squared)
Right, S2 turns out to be 1.15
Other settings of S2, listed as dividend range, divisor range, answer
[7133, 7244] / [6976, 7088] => 1.07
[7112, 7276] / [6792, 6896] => 1.14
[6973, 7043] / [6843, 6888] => 1.10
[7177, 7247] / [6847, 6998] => 1.09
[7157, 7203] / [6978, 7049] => 1.03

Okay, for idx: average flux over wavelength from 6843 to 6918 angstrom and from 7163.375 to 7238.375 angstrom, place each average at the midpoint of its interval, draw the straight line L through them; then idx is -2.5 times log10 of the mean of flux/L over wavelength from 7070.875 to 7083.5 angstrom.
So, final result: 0.184 mag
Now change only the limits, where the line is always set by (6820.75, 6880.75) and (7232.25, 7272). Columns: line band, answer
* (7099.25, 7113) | 0.05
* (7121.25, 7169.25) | 0.04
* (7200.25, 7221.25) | 0.02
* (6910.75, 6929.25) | -0.06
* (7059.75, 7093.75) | 0.18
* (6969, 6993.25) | -0.04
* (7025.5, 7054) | 0.01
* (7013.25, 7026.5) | -0.02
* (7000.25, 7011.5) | -0.03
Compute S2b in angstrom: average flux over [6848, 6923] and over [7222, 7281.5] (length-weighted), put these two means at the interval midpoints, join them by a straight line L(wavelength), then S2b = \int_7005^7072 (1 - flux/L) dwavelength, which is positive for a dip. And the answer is 0.7 angstrom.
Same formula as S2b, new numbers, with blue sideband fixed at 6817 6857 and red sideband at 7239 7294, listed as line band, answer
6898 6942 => -1.8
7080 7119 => 5.5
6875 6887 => -0.4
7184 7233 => 1.1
